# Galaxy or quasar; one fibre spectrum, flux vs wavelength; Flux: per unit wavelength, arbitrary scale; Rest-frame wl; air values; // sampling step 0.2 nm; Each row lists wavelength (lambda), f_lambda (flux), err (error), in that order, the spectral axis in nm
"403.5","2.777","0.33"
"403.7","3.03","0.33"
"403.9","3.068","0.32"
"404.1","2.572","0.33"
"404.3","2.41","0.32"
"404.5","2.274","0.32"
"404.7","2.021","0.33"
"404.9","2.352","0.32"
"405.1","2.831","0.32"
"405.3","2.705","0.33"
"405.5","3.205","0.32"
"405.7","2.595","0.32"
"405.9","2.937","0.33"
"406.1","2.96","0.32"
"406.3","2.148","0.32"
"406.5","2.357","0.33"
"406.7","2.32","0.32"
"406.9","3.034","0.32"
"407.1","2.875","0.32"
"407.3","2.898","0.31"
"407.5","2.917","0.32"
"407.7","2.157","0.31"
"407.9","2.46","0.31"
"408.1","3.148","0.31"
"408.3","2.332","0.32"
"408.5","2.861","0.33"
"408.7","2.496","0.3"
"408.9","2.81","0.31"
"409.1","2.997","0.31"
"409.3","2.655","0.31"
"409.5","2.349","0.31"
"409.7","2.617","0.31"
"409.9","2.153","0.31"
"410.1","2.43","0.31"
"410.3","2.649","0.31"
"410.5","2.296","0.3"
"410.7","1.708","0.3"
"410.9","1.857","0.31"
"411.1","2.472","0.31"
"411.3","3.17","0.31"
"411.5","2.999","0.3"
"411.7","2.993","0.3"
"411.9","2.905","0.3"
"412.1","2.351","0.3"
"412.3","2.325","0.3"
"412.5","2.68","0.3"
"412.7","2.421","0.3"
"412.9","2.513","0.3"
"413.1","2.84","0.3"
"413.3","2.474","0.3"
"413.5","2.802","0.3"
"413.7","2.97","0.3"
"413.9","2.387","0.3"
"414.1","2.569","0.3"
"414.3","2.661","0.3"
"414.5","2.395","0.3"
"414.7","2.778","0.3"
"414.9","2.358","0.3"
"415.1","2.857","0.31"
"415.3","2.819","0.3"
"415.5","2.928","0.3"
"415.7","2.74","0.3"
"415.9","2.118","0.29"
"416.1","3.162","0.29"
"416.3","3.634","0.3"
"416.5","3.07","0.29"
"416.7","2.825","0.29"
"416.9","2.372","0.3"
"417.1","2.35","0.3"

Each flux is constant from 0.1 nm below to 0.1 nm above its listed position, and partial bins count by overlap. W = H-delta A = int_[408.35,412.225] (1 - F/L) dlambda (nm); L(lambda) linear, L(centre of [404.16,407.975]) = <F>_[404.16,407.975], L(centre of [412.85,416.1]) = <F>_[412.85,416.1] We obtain 0.10 nm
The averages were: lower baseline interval 2.6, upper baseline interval 2.66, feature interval 2.56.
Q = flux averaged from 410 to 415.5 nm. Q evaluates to 2.59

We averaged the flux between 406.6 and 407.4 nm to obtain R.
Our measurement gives 2.78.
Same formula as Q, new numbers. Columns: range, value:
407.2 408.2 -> 2.72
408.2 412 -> 2.57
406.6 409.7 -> 2.68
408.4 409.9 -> 2.65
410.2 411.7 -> 2.49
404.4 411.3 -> 2.56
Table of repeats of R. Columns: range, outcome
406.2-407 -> 2.46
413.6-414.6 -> 2.6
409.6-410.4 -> 2.46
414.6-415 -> 2.57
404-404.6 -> 2.42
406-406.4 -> 2.55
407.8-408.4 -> 2.65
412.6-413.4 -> 2.56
